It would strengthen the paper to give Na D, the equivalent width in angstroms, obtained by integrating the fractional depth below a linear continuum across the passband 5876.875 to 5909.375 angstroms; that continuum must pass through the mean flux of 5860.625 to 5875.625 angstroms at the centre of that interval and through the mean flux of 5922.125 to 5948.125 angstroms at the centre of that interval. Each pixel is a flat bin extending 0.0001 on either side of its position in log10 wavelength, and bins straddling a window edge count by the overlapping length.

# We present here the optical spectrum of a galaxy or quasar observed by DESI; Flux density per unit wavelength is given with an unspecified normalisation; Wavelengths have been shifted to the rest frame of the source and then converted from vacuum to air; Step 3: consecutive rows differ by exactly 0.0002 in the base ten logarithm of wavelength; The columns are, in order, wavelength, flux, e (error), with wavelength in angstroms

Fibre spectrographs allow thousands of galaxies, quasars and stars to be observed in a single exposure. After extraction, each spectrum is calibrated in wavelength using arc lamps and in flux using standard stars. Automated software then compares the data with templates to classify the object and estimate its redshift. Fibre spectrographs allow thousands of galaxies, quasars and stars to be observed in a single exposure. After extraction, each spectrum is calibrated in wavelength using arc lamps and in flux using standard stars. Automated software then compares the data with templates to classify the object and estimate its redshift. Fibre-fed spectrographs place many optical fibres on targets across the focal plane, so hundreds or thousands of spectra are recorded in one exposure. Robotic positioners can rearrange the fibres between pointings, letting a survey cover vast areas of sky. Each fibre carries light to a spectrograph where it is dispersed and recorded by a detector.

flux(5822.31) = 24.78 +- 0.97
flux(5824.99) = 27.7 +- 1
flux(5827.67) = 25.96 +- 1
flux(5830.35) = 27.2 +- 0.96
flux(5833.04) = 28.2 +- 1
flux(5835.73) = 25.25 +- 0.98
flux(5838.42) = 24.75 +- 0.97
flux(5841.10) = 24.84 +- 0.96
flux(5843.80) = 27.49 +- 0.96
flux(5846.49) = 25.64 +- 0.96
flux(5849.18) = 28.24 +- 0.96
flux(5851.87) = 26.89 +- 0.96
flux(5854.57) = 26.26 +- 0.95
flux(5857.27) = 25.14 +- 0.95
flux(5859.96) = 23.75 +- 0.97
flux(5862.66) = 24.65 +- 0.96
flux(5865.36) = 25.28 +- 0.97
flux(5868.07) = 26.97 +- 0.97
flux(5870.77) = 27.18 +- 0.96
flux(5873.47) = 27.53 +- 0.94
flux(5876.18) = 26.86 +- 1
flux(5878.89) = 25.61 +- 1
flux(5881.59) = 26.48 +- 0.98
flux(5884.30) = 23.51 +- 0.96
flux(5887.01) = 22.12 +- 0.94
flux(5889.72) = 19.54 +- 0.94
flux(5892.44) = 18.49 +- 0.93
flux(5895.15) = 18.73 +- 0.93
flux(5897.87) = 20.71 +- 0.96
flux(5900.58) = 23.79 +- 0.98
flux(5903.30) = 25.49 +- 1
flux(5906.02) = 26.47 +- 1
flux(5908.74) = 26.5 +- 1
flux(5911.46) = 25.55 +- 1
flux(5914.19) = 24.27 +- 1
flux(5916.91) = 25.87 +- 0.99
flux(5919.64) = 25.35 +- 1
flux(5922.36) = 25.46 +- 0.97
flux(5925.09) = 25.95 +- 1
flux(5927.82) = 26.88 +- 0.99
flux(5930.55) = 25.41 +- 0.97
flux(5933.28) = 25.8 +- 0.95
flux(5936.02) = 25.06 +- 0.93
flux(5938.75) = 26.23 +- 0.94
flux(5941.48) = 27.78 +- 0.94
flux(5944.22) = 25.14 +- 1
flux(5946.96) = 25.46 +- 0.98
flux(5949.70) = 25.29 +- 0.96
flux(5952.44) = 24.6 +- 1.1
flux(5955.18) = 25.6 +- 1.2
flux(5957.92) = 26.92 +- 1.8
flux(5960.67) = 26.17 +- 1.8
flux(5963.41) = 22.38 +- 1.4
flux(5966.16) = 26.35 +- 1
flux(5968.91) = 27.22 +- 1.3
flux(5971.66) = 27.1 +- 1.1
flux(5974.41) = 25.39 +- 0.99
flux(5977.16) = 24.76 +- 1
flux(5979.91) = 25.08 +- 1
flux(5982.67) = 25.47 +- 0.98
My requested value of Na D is 3.73 angstroms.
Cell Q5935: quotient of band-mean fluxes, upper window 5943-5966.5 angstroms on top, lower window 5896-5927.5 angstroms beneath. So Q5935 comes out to 1.01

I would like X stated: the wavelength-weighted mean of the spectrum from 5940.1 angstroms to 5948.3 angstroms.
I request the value 26.1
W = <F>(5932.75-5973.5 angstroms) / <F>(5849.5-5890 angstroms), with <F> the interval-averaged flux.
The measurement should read 1.0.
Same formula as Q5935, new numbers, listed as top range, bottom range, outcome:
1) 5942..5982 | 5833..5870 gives 0.99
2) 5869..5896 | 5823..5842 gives 0.90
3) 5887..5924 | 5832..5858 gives 0.90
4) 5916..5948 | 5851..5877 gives 0.99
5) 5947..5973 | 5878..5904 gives 1.15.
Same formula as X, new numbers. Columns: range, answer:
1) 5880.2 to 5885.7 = 25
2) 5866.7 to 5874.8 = 27.2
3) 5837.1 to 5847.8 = 25.7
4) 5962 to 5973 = 25.8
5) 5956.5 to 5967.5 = 25.5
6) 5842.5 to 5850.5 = 27.1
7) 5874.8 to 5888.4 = 24.9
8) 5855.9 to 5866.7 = 24.7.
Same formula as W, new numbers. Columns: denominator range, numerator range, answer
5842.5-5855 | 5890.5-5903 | 0.77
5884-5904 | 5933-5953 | 1.21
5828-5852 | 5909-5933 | 0.97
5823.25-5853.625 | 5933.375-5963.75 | 0.97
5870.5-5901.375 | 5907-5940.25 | 1.11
